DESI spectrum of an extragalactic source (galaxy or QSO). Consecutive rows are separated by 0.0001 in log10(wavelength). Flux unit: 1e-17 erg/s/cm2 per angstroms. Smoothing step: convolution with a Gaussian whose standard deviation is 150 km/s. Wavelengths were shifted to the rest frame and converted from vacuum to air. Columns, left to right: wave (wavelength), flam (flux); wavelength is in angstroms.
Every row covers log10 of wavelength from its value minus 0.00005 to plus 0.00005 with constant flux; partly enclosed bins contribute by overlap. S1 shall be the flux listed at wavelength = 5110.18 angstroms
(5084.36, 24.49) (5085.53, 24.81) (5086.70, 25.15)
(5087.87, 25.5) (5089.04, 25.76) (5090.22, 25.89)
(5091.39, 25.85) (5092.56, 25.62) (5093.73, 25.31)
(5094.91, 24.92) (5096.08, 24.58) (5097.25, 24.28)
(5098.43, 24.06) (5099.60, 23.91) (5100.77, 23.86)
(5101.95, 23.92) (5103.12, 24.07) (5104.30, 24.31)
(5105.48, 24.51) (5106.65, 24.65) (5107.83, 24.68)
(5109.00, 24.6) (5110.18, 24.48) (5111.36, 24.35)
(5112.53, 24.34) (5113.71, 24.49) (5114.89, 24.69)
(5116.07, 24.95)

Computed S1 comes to 24.48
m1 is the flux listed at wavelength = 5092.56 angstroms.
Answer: 25.62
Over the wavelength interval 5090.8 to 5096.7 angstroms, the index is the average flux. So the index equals 25.3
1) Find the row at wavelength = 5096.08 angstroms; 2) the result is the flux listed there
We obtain 24.58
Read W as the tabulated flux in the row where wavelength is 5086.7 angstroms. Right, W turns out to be 25.15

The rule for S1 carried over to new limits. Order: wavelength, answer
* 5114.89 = 24.69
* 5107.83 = 24.68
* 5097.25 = 24.28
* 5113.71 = 24.49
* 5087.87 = 25.5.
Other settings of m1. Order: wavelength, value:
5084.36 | 24.49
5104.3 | 24.31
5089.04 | 25.76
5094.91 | 24.92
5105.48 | 24.51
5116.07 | 24.95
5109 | 24.6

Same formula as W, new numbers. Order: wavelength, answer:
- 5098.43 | 24.06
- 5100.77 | 23.86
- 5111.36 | 24.35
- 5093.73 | 25.31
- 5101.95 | 23.92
